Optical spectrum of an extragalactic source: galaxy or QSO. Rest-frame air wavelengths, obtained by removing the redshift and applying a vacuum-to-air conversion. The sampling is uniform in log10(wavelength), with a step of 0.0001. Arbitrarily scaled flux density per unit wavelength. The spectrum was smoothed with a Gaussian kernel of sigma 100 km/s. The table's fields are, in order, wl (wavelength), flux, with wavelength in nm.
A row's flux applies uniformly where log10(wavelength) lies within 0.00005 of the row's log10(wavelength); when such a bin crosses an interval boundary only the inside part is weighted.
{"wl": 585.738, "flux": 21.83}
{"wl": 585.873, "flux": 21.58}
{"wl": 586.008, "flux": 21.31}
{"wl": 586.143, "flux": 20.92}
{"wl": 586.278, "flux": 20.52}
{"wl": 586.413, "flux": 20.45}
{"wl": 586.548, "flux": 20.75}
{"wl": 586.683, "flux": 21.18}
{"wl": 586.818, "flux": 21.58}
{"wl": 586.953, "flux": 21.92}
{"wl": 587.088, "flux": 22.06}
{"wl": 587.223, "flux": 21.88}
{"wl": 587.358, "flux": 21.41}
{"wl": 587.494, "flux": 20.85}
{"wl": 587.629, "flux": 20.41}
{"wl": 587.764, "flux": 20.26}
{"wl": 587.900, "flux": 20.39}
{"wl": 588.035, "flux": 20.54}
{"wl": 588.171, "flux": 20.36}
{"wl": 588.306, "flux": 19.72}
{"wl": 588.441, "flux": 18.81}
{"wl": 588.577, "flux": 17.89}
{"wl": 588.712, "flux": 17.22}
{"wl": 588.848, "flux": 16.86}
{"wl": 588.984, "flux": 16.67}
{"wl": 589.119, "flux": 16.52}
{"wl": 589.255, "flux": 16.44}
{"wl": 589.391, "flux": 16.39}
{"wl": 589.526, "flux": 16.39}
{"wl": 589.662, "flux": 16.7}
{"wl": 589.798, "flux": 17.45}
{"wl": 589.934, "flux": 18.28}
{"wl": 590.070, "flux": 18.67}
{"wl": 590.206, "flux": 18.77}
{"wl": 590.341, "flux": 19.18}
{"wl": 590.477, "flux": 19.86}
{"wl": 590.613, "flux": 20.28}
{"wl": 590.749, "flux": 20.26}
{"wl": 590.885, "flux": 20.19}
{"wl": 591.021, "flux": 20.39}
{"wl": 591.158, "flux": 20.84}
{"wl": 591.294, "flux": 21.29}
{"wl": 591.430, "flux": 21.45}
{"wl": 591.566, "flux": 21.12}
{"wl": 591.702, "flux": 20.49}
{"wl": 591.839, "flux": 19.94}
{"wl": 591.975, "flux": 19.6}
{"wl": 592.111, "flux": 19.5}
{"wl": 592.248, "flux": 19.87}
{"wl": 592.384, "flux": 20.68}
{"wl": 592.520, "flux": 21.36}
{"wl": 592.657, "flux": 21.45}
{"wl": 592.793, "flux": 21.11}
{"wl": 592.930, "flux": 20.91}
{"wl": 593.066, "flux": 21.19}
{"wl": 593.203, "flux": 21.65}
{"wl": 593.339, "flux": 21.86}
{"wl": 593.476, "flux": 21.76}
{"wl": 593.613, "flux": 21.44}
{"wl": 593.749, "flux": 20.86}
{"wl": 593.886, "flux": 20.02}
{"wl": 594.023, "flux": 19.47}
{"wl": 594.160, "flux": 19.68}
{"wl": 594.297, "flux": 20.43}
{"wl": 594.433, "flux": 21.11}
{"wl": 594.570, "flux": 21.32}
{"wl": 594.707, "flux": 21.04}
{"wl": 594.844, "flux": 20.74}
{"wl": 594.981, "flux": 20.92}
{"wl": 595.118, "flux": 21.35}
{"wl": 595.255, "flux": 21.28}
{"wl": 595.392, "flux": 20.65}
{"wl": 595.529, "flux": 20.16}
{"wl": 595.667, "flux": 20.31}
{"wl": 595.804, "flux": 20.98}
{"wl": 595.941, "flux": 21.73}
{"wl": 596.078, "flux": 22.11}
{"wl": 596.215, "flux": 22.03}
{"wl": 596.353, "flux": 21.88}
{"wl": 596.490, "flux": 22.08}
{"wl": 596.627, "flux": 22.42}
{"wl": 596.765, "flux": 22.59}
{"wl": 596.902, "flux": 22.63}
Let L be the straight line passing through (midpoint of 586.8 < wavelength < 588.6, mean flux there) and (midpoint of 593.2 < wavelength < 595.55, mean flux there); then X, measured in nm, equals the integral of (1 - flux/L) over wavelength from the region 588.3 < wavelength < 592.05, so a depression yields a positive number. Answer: 0.340 nm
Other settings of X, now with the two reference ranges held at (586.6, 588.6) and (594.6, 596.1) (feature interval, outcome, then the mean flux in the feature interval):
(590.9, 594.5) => 0.03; 20.7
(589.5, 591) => 0.14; 18.8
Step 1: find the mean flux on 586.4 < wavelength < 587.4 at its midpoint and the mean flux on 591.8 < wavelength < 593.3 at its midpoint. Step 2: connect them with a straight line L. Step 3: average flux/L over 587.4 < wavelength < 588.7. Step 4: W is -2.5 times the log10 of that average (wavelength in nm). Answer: 0.08 mag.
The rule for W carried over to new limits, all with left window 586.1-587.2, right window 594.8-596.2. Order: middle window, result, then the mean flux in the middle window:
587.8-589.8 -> 0.18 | 17.9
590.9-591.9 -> 0.02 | 20.7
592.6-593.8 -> -0.01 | 21.4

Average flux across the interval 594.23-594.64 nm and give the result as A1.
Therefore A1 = 21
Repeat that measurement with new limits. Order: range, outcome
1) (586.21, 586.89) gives 20.9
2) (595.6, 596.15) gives 21.3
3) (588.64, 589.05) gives 16.9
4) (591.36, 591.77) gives 21.1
